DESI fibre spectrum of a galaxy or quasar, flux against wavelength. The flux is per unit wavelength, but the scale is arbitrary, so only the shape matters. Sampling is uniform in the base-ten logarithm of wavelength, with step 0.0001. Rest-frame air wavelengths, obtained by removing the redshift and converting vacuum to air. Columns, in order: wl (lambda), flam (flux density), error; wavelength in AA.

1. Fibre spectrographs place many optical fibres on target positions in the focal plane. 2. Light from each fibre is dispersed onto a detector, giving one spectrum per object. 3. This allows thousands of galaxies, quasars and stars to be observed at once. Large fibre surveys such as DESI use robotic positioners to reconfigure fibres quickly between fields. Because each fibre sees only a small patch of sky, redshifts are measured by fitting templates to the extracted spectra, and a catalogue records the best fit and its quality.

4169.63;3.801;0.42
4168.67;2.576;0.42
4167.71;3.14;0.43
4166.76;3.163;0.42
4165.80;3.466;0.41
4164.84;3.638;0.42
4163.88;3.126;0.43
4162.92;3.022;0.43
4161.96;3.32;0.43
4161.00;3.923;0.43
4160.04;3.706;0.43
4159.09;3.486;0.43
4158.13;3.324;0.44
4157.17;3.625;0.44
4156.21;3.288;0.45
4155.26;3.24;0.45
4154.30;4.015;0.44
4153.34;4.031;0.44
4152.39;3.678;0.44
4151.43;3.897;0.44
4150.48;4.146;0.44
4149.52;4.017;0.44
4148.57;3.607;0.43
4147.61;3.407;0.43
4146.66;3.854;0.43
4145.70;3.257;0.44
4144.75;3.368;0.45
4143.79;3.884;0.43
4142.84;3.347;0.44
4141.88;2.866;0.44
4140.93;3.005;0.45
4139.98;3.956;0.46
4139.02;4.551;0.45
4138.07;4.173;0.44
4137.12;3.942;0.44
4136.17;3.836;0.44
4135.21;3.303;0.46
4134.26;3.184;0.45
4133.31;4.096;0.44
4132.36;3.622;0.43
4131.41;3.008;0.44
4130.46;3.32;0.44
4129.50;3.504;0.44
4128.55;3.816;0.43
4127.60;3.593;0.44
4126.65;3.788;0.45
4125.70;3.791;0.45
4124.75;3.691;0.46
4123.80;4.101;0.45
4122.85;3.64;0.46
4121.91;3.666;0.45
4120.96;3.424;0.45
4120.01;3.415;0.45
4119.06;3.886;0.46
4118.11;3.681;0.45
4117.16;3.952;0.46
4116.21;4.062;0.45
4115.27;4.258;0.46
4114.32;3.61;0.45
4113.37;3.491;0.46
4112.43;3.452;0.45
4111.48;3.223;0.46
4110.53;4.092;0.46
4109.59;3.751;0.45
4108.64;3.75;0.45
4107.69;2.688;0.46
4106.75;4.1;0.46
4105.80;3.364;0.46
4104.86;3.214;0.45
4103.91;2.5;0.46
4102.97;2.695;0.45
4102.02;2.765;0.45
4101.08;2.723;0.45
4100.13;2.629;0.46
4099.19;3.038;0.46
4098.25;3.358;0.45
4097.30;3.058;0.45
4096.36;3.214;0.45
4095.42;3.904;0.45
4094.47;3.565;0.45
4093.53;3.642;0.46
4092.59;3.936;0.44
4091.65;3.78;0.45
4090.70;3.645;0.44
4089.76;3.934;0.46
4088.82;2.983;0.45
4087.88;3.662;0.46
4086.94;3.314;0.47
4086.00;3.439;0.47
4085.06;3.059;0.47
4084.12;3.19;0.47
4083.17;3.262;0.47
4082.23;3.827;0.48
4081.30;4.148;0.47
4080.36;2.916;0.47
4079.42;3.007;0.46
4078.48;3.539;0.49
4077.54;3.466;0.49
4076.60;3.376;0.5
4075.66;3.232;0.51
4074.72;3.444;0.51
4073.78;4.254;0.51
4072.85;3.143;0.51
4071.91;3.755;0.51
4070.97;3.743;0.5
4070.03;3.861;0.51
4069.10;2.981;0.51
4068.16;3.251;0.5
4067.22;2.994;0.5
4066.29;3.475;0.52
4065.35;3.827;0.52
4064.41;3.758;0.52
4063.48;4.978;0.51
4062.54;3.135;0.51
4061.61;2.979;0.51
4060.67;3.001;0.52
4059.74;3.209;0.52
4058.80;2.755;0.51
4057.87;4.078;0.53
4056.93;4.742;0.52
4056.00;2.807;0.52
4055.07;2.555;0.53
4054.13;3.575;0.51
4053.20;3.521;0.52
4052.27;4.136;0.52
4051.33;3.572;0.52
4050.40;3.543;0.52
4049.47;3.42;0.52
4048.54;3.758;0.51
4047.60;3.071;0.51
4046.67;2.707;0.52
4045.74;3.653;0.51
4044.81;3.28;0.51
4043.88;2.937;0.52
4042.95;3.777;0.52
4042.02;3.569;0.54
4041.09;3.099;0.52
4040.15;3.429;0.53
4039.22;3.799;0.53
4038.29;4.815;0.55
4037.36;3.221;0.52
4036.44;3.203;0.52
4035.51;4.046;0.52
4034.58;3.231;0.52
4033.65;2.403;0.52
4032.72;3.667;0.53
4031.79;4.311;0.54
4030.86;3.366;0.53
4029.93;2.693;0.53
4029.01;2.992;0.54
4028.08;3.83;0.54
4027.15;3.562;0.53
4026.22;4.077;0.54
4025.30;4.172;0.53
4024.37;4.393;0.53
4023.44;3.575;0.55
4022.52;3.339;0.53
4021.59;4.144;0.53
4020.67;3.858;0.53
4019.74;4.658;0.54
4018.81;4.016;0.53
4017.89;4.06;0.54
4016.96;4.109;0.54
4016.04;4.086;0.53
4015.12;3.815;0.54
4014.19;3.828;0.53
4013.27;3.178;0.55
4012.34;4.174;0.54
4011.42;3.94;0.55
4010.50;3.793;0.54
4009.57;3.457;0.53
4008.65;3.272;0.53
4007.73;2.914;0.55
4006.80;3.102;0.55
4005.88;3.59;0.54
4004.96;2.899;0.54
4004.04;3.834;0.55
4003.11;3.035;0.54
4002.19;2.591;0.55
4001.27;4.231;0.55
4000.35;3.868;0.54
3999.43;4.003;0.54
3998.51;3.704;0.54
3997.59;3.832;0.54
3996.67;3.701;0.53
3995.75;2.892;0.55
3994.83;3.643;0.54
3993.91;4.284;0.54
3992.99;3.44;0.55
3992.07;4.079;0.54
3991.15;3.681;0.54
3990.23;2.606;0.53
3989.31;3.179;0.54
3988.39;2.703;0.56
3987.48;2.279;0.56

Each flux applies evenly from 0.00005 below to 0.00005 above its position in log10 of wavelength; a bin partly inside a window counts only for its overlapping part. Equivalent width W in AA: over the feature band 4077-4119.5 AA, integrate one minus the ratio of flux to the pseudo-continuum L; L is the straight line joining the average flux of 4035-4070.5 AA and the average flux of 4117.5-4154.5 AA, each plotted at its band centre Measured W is 1.8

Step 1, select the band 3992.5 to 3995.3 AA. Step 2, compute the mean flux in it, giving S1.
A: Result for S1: 3.79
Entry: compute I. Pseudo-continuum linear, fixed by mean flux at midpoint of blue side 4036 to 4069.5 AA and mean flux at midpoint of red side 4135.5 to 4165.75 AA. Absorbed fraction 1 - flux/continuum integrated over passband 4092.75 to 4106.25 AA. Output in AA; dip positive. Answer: 1.5 AA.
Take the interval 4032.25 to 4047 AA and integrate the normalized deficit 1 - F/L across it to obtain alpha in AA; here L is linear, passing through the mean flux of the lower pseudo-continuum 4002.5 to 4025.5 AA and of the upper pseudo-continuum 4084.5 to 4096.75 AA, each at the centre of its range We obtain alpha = 0.91 AA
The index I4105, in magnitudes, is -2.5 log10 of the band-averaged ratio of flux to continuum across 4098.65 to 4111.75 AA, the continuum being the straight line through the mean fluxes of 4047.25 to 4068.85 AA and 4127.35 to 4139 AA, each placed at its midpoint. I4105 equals 0.131 mag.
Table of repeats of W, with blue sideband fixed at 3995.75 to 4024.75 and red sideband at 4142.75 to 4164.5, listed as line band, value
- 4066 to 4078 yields 0.6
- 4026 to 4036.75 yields 0.7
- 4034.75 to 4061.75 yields 1.5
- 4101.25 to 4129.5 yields 0.5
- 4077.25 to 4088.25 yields 0.7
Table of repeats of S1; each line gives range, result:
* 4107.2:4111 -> 3.58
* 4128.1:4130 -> 3.64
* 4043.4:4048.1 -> 3.13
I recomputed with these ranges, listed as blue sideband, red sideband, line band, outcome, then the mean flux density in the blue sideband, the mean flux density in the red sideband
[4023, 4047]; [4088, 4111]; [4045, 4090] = -0.2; 3.54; 3.35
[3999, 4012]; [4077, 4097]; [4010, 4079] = -2.1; 3.47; 3.49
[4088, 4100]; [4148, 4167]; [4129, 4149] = -0.1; 3.49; 3.59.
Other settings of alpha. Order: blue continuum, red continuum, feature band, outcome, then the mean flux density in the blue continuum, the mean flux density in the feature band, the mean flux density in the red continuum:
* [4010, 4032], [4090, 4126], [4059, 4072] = 0.6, 3.83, 3.47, 3.5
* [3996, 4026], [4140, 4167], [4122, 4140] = -0.8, 3.72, 3.73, 3.54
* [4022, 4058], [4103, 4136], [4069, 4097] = 0.4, 3.53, 3.51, 3.58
